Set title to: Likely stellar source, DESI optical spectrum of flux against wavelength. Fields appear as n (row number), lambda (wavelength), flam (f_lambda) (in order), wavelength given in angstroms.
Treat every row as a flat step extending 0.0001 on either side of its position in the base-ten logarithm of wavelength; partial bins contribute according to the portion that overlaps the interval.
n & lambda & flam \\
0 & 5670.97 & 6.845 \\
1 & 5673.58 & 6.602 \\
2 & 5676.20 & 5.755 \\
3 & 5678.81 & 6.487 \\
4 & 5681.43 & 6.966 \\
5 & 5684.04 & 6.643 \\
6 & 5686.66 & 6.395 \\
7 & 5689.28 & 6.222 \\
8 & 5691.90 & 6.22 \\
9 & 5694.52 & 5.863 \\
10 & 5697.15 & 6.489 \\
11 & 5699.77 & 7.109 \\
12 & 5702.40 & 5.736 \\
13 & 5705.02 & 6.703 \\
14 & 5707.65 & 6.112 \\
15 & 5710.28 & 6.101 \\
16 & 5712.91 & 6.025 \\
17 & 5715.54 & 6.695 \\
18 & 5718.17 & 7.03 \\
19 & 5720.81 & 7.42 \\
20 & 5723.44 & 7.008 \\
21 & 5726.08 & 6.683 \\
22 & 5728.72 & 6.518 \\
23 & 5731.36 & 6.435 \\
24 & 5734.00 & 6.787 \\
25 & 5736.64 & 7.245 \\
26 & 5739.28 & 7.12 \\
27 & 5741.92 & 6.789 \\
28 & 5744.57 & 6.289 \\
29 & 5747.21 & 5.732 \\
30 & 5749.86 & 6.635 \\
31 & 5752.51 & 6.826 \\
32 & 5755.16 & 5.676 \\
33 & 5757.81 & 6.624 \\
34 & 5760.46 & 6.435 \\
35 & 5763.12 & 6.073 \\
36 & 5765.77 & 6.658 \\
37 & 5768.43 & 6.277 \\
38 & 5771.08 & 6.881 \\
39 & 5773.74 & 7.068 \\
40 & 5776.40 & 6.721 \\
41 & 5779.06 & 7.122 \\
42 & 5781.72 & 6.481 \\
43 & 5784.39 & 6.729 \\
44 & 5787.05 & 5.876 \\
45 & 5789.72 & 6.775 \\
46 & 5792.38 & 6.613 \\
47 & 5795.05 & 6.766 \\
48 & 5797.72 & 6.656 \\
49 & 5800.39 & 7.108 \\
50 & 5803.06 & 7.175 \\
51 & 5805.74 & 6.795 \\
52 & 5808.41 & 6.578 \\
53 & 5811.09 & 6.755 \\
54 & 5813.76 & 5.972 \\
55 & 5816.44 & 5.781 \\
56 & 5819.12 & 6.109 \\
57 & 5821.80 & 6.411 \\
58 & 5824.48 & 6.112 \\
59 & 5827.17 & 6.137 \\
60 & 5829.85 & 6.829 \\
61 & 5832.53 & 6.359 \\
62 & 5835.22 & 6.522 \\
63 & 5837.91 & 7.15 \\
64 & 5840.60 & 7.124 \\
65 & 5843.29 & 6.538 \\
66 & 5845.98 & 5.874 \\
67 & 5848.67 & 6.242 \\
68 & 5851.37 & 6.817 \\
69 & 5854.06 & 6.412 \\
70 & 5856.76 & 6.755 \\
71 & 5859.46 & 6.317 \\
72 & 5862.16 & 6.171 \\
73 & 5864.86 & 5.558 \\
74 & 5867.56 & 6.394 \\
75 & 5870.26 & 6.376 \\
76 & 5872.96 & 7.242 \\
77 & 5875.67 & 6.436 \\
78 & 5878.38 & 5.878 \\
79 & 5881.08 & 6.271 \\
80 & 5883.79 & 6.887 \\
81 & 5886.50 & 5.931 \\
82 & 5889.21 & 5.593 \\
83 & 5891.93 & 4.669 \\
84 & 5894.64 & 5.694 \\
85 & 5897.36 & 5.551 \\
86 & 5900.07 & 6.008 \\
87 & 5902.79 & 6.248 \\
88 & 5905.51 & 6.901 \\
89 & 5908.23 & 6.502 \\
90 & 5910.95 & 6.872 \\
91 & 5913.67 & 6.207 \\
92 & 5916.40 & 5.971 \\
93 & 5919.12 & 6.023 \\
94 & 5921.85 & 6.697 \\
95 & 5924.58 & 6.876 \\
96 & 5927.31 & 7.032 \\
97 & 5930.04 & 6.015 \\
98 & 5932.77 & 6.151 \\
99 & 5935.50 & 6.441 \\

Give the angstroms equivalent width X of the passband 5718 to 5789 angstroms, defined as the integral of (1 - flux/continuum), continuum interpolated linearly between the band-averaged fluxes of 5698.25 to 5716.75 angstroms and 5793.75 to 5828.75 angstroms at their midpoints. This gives -2.4 angstroms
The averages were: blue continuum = 6.36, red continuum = 6.49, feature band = 6.63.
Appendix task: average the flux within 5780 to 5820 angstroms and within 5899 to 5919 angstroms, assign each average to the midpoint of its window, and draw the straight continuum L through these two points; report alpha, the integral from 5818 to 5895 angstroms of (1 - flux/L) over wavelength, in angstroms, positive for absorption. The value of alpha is 1.77 angstroms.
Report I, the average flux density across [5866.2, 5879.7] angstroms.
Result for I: 6.47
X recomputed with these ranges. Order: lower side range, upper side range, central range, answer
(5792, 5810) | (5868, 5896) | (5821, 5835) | 0.43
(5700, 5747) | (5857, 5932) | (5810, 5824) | 0.49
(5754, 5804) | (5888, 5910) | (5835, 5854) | -1.12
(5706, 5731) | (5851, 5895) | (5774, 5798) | -0.84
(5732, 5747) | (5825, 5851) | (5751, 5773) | 0.81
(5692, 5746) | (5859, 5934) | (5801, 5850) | -0.78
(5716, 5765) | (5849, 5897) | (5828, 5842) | -1.02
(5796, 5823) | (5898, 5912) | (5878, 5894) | 1.50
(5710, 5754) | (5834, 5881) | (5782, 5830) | 0.33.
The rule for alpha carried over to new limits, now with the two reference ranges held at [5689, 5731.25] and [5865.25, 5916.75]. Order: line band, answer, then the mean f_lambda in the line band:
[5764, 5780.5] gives -1.0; 6.77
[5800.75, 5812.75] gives -0.9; 6.83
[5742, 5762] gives 0.3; 6.34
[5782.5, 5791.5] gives -0.1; 6.47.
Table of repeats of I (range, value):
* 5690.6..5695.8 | 6.04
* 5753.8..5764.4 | 6.2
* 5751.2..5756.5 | 6.25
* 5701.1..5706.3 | 6.23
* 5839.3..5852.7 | 6.52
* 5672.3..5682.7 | 6.45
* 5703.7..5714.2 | 6.24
